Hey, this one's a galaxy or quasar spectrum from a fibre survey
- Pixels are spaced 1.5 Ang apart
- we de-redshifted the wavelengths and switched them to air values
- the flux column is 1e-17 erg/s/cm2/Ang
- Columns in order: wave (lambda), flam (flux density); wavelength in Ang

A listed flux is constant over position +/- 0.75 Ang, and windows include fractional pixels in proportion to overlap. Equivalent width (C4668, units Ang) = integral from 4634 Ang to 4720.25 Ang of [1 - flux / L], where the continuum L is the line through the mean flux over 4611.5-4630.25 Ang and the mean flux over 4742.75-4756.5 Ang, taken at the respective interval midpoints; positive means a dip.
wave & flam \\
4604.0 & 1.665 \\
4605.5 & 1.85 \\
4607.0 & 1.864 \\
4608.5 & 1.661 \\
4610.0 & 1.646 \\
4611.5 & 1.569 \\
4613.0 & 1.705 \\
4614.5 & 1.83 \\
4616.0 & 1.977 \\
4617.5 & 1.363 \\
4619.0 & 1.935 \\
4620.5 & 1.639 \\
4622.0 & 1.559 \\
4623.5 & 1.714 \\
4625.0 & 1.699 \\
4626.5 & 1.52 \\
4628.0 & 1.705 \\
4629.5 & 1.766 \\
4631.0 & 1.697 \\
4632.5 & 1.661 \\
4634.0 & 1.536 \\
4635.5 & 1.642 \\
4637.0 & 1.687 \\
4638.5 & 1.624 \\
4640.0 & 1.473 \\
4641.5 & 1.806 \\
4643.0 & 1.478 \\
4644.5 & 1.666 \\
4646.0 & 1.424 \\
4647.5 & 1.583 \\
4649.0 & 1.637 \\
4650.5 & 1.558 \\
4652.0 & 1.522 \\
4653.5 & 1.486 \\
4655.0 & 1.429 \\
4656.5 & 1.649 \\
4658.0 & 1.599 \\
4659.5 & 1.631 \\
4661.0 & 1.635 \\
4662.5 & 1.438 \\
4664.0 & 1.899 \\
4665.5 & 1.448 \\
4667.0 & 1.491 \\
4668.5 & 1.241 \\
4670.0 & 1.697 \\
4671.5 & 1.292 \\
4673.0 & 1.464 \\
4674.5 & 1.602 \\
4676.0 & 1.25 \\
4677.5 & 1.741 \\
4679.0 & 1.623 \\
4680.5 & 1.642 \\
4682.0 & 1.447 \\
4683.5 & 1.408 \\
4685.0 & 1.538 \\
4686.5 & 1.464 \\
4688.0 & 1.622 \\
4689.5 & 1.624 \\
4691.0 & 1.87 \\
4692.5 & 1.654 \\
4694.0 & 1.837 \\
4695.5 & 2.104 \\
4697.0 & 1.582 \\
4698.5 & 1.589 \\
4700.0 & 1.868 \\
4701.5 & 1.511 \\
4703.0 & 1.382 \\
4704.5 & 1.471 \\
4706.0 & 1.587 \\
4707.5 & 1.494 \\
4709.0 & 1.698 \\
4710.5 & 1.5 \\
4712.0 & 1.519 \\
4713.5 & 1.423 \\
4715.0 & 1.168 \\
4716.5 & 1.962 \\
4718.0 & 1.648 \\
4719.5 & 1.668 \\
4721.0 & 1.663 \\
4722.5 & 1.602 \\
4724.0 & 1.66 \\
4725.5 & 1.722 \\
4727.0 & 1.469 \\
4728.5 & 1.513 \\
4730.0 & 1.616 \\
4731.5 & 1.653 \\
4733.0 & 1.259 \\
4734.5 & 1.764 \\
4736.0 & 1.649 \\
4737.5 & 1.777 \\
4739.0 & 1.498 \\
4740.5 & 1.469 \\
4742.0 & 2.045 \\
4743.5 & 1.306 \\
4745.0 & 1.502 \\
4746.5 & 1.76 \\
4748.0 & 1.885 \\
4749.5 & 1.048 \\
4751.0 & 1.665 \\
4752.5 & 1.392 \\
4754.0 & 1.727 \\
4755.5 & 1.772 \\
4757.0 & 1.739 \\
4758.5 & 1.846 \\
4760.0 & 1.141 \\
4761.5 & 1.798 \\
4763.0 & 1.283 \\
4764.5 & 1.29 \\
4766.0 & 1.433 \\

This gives 3.14 Ang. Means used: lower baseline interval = 1.7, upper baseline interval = 1.57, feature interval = 1.58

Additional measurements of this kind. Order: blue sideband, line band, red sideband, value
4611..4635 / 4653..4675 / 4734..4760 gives 1.7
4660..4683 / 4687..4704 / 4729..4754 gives -1.6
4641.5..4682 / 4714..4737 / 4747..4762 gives -0.3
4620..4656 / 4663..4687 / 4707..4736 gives 1.2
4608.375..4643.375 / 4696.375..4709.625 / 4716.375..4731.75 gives 0.6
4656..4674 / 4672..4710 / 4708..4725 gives -0.8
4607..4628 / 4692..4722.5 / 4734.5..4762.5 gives 0.4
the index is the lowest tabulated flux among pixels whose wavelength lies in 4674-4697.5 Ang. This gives 1.25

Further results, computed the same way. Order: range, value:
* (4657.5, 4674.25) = 1.241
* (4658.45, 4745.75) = 1.168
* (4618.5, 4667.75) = 1.424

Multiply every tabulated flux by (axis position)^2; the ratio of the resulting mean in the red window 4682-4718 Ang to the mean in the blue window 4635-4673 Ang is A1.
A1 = 1.05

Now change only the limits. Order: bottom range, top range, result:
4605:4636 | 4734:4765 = 0.99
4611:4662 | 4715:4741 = 1.03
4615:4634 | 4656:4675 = 0.93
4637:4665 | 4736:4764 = 1.05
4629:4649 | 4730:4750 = 1.03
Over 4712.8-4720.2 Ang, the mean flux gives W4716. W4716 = 1.57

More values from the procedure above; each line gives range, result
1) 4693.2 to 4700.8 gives 1.79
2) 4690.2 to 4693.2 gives 1.76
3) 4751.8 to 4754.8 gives 1.57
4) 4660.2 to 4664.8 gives 1.65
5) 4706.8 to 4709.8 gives 1.6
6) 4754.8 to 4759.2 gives 1.79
